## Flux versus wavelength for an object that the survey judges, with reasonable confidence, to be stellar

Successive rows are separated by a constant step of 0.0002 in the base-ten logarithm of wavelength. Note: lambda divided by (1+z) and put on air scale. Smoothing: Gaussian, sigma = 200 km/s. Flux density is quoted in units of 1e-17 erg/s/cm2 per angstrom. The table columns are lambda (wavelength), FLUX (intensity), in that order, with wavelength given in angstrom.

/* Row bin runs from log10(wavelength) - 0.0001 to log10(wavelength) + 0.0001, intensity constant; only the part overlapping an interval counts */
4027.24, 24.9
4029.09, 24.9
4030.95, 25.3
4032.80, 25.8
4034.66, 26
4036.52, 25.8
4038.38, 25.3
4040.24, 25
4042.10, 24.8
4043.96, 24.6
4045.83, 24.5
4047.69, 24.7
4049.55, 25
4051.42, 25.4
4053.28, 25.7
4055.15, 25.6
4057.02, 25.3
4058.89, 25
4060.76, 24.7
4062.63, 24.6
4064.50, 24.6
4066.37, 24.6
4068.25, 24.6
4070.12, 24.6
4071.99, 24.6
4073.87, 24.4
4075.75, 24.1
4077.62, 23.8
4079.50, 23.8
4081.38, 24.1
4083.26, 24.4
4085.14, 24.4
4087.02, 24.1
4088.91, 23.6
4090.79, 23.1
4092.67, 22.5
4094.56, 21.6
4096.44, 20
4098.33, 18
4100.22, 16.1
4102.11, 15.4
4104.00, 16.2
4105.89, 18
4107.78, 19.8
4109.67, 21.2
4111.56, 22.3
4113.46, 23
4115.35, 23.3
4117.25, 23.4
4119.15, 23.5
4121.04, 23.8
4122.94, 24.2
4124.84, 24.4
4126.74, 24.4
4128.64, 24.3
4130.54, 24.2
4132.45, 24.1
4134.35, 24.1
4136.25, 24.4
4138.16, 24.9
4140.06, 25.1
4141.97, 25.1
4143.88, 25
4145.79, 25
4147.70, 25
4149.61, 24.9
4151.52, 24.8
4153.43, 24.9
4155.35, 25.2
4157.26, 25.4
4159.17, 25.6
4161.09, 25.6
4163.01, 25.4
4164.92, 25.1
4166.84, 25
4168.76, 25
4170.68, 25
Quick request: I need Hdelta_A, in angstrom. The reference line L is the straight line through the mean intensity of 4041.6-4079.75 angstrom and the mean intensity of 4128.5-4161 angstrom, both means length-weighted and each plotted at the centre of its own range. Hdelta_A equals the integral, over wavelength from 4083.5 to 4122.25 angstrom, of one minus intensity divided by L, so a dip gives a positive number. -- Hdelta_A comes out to 5.5 angstrom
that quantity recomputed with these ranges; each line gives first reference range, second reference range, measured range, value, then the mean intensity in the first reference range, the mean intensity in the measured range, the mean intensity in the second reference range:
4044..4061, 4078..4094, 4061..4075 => -0.1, 25.1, 24.6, 23.7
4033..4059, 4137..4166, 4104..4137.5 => 3.0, 25.2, 22.9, 25.1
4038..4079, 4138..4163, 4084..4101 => 2.3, 24.8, 21.6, 25.1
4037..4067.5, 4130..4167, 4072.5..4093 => 0.9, 25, 23.9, 24.9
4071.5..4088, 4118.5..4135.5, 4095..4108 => 3.5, 24.2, 17.7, 24.1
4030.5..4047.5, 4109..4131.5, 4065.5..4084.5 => 0.1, 25.2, 24.3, 23.5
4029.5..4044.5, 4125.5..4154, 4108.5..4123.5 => 1.1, 25.3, 23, 24.7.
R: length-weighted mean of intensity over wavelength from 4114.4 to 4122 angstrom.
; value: 23.5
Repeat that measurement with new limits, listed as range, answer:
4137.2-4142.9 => 25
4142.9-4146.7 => 25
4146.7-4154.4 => 24.9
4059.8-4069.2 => 24.6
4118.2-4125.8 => 24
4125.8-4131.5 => 24.3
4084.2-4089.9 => 24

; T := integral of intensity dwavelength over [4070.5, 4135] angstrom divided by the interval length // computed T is 22.4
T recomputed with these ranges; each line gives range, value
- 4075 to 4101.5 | 22.3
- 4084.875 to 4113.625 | 20.4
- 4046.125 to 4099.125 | 24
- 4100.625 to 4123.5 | 21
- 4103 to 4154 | 23.4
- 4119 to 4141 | 24.3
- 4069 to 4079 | 24.3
